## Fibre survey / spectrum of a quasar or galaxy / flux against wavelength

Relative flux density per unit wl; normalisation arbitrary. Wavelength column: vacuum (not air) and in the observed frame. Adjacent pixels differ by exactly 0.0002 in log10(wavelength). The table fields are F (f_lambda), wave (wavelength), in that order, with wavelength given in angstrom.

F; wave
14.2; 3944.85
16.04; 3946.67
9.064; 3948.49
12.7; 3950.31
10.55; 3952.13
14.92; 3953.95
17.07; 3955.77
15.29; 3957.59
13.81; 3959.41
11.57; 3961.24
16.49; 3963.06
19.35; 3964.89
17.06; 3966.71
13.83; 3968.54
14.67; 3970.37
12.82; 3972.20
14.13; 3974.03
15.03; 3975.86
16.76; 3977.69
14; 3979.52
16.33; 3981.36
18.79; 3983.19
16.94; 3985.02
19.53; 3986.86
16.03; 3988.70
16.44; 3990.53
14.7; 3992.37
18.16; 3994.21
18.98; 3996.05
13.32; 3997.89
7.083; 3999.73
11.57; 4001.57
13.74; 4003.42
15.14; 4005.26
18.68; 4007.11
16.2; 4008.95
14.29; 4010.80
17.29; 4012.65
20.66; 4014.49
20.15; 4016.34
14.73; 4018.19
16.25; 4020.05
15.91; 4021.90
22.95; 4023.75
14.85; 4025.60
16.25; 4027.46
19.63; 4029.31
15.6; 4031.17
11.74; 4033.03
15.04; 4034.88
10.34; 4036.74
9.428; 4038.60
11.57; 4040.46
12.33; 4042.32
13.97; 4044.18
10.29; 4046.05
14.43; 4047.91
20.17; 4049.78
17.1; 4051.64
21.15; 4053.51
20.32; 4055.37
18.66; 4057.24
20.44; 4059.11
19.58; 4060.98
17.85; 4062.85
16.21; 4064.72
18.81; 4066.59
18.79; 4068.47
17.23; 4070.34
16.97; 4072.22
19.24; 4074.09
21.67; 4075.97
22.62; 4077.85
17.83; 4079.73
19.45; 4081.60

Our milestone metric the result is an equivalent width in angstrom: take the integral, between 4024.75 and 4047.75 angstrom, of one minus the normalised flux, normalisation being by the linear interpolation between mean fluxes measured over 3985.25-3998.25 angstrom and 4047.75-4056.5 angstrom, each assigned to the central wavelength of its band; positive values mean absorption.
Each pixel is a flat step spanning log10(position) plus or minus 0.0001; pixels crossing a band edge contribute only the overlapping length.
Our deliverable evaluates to 6.2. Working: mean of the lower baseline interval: 16.9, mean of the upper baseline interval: 19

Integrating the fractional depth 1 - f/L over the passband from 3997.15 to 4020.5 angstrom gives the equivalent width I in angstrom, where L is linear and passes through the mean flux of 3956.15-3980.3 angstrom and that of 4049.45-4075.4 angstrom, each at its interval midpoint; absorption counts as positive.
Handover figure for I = 1.9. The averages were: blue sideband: 15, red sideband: 18.8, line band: 15.3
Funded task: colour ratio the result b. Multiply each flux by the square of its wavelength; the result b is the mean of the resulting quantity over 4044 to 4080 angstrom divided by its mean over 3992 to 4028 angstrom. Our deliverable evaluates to 1.17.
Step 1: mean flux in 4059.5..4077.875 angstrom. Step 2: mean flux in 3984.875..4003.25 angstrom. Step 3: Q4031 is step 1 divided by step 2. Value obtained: 1.24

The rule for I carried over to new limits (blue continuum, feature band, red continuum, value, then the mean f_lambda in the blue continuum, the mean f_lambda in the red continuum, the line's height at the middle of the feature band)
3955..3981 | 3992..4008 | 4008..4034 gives 1.59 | 15.1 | 16.9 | 16.2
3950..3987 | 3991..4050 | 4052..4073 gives 6.89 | 15.3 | 18.7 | 17.2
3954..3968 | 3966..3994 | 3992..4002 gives -2.00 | 15.7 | 14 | 14.8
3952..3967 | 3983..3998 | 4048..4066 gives -0.63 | 15.3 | 18.8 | 16.4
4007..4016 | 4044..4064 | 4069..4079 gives 1.17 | 17.5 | 19.5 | 18.8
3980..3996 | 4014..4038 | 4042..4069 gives 1.39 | 17.1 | 17.4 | 17.3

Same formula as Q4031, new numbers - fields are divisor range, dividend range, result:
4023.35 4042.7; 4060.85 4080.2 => 1.31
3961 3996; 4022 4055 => 0.95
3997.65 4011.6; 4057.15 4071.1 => 1.34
